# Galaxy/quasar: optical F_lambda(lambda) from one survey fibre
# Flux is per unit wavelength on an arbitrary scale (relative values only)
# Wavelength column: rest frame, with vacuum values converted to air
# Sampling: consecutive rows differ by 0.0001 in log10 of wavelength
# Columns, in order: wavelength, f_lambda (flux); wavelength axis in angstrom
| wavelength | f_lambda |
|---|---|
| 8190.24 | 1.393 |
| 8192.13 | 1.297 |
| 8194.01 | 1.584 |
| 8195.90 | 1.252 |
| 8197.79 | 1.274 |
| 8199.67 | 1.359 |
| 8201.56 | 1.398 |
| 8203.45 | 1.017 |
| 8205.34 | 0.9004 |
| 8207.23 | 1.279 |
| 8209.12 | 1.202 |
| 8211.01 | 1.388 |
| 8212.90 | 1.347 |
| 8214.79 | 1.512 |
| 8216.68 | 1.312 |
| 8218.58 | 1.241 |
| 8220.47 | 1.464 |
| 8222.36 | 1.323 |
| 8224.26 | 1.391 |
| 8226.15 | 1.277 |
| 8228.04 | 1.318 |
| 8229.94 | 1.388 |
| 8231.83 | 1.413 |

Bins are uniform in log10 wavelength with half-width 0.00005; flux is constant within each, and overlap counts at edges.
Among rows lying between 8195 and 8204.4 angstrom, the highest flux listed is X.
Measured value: 1.398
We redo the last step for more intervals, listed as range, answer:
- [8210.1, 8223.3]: 1.512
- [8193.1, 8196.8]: 1.584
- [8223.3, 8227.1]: 1.391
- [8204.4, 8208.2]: 1.279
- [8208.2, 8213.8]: 1.388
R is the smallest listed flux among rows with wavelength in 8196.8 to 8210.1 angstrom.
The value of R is 0.9004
